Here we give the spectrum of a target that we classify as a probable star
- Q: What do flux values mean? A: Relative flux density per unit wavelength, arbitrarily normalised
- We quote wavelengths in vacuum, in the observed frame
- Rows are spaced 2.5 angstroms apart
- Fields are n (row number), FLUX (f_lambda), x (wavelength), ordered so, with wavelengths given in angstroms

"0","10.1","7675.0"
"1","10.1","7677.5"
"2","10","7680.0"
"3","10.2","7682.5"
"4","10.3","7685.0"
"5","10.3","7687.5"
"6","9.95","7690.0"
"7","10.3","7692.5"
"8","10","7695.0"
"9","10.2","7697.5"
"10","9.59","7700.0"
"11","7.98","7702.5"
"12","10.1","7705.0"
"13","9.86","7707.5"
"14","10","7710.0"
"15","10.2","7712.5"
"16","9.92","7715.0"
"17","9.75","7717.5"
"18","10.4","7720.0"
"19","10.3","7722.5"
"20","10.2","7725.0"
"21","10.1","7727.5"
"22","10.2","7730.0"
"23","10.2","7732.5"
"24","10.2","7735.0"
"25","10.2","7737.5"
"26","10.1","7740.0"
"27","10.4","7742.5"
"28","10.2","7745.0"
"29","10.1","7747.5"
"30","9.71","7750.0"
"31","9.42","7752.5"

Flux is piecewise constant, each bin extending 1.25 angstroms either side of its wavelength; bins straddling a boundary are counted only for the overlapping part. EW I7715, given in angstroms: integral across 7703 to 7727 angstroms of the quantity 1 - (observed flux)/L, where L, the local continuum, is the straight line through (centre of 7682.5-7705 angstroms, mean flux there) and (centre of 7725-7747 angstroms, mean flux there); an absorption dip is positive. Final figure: 0.0 angstroms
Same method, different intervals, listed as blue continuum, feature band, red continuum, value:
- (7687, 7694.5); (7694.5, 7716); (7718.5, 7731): 0.9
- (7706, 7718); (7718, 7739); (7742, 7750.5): -0.4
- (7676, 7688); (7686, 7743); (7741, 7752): 0.5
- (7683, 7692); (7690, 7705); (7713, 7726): 0.7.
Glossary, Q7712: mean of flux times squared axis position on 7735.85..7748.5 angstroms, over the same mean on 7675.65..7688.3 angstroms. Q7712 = 1.02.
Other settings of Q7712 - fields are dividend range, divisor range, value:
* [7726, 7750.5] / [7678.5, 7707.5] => 1.04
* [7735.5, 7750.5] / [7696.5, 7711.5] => 1.06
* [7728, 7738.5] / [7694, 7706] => 1.08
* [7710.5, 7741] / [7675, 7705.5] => 1.03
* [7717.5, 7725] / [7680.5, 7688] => 1.01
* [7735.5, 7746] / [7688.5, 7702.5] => 1.05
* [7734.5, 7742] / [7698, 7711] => 1.08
